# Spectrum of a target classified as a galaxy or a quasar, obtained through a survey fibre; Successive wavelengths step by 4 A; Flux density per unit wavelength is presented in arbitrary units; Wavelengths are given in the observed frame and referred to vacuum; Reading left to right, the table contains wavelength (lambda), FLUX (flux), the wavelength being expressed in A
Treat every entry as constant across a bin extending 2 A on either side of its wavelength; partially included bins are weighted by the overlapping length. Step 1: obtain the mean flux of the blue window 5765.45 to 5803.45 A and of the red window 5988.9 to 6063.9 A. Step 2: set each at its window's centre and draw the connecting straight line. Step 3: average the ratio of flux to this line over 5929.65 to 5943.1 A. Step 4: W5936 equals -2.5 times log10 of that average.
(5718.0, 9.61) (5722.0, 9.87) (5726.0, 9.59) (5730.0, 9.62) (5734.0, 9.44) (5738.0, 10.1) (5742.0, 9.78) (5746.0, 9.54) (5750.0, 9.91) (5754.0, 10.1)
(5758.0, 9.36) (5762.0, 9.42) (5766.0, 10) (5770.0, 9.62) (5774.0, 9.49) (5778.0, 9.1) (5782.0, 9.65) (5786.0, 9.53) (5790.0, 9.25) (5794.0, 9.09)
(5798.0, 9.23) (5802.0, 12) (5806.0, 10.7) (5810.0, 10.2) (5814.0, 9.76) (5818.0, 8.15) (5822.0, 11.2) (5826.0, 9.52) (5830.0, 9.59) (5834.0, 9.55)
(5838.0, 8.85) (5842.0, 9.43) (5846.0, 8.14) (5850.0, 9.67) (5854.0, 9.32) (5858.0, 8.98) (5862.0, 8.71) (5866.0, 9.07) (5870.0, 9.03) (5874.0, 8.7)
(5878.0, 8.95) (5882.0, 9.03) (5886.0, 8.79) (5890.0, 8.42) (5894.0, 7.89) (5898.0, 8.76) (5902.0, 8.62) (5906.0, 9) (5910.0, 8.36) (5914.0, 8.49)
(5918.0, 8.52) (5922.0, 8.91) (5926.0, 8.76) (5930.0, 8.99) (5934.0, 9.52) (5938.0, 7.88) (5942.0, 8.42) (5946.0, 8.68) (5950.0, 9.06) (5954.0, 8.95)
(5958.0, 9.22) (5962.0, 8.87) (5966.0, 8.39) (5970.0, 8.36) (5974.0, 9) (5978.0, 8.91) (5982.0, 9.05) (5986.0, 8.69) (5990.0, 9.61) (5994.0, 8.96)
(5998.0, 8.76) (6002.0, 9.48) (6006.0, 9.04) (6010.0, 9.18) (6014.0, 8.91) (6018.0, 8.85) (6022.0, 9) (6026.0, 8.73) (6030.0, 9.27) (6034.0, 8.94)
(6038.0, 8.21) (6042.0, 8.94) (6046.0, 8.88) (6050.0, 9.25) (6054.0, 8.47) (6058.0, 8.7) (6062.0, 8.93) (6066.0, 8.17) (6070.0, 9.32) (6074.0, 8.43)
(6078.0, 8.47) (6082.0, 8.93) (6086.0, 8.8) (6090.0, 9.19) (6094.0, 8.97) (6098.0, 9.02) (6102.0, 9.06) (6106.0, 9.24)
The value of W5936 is 0.06 mag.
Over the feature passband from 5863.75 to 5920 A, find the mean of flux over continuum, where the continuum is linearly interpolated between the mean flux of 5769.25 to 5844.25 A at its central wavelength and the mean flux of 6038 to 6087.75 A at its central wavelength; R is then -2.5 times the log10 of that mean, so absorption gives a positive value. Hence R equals 0.08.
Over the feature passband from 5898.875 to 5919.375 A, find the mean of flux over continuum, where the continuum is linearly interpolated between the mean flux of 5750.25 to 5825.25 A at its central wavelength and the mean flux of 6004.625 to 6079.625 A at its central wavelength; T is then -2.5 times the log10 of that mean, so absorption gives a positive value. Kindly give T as 0.09 mag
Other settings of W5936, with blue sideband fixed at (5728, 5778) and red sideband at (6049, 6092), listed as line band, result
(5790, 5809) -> -0.07 mag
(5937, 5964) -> 0.04 mag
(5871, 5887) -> 0.05 mag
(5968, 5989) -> 0.02 mag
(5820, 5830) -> -0.08 mag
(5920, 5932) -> 0.04 mag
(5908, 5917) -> 0.10 mag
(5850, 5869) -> 0.03 mag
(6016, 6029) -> 0.00 mag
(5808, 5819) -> 0.00 mag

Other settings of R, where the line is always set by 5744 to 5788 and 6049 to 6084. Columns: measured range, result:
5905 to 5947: 0.06 mag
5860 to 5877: 0.05 mag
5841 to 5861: 0.03 mag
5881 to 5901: 0.08 mag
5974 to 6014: -0.01 mag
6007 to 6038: -0.01 mag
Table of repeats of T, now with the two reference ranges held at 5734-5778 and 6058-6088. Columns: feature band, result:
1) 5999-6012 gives -0.03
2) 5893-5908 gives 0.08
